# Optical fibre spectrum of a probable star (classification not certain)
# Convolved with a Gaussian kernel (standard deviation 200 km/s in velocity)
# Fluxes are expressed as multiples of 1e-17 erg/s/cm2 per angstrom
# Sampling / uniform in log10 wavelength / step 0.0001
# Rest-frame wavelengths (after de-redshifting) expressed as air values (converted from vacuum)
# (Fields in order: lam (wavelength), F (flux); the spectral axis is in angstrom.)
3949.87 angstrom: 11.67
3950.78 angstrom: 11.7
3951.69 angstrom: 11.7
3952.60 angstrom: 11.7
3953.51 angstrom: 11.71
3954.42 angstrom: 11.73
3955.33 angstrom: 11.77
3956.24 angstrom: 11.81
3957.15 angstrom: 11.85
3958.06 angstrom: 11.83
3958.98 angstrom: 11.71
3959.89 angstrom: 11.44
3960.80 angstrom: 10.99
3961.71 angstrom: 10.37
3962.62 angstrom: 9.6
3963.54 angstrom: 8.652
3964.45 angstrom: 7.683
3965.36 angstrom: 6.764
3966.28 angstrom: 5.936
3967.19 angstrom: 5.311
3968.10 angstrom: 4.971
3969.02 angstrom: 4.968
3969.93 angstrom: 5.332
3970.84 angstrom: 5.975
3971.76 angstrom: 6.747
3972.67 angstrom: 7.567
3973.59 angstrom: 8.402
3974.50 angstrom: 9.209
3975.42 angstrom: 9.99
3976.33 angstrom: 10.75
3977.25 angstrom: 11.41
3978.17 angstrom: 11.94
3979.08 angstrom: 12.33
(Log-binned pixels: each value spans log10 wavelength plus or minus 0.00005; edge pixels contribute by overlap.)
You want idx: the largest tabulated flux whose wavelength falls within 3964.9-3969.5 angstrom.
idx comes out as 6.764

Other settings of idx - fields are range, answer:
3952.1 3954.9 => 11.73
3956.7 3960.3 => 11.85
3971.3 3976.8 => 10.75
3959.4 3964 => 11.44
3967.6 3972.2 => 6.747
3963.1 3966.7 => 8.652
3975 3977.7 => 11.41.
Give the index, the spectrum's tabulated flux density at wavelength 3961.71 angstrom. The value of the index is 10.37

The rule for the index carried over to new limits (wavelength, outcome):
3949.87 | 11.67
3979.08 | 12.33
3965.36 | 6.764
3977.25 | 11.41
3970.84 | 5.975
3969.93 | 5.332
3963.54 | 8.652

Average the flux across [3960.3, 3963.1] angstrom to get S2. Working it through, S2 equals 10.3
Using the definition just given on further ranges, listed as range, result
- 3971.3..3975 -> 8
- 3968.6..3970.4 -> 5.19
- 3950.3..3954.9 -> 11.7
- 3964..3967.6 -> 6.43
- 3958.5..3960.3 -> 11.5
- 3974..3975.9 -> 9.62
